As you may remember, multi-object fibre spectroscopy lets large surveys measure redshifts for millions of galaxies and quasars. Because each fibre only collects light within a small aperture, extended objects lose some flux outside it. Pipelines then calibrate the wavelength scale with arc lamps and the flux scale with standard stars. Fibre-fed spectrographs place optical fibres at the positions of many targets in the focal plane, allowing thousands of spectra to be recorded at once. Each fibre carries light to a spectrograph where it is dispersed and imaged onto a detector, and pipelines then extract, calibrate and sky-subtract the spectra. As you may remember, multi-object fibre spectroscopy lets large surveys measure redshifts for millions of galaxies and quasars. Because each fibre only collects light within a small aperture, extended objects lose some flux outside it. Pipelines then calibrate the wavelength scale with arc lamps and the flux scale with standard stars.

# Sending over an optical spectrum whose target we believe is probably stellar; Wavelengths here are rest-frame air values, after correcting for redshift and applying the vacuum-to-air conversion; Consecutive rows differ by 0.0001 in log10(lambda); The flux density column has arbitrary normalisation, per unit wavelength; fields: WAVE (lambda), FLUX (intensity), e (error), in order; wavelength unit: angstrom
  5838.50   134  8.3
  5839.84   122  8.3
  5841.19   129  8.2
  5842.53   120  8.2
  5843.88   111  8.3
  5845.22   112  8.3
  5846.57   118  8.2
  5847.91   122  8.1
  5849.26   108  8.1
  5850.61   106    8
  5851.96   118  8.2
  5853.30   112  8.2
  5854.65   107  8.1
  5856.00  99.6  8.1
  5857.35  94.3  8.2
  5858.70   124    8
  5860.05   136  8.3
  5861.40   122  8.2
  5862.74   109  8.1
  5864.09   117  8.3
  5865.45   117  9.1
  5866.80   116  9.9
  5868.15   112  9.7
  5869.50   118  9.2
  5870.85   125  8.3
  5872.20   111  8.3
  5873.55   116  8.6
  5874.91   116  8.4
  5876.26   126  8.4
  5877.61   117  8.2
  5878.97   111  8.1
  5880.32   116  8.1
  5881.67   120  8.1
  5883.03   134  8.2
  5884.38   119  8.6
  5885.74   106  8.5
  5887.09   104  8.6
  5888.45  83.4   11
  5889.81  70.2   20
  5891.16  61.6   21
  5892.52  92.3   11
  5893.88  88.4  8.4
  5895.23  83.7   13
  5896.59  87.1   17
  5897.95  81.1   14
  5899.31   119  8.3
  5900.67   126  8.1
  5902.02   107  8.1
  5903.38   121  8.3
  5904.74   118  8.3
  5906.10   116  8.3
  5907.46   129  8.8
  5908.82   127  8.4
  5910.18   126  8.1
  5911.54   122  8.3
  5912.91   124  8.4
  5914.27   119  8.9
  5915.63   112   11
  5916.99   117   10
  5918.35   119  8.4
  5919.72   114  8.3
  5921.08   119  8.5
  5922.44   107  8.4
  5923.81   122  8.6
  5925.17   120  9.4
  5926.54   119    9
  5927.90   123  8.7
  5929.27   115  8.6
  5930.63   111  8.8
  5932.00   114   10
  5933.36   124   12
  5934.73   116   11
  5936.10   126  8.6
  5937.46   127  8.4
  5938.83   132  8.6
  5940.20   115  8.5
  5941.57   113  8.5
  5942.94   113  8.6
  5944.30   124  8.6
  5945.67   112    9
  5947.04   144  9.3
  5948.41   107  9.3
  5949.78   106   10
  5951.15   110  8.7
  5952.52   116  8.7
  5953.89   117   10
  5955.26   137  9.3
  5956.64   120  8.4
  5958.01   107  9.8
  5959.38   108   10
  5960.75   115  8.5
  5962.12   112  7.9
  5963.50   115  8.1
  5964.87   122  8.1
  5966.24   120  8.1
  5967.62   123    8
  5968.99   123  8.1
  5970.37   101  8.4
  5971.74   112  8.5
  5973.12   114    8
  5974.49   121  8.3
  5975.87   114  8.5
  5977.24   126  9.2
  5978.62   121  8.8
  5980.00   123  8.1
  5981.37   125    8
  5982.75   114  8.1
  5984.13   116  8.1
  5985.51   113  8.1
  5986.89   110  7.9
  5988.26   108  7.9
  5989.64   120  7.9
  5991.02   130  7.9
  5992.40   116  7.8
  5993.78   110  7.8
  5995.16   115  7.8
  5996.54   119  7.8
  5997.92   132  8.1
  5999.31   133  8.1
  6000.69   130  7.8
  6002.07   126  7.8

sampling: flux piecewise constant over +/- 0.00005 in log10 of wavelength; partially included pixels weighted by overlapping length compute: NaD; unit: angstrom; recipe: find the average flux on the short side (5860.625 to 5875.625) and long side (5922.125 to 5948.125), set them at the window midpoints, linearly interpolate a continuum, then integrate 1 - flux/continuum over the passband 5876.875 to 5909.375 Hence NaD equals 3.3 angstrom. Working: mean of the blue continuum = 116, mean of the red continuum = 120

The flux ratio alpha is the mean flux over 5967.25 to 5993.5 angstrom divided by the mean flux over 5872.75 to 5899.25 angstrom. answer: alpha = 1.1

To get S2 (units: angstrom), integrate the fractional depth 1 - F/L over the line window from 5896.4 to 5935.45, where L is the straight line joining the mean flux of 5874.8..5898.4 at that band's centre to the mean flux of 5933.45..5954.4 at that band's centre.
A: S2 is -2.43 angstrom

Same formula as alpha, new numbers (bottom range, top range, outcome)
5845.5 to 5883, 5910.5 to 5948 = 1.03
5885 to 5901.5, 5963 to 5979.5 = 1.28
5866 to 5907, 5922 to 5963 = 1.09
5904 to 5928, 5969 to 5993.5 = 0.98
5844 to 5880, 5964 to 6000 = 1.03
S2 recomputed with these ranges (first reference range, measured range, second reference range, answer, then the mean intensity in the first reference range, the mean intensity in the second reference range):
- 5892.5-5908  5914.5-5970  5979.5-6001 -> -2.74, 106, 119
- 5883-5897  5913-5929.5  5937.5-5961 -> -1.88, 91.9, 118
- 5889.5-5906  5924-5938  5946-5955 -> -1.20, 97.6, 117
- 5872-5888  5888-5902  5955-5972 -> 3.12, 116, 116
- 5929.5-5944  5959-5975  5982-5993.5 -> 0.21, 119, 116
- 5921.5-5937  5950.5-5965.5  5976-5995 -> 0.21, 118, 118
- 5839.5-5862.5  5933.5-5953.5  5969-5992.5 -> -0.41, 115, 117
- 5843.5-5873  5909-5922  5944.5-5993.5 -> -0.38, 114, 117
